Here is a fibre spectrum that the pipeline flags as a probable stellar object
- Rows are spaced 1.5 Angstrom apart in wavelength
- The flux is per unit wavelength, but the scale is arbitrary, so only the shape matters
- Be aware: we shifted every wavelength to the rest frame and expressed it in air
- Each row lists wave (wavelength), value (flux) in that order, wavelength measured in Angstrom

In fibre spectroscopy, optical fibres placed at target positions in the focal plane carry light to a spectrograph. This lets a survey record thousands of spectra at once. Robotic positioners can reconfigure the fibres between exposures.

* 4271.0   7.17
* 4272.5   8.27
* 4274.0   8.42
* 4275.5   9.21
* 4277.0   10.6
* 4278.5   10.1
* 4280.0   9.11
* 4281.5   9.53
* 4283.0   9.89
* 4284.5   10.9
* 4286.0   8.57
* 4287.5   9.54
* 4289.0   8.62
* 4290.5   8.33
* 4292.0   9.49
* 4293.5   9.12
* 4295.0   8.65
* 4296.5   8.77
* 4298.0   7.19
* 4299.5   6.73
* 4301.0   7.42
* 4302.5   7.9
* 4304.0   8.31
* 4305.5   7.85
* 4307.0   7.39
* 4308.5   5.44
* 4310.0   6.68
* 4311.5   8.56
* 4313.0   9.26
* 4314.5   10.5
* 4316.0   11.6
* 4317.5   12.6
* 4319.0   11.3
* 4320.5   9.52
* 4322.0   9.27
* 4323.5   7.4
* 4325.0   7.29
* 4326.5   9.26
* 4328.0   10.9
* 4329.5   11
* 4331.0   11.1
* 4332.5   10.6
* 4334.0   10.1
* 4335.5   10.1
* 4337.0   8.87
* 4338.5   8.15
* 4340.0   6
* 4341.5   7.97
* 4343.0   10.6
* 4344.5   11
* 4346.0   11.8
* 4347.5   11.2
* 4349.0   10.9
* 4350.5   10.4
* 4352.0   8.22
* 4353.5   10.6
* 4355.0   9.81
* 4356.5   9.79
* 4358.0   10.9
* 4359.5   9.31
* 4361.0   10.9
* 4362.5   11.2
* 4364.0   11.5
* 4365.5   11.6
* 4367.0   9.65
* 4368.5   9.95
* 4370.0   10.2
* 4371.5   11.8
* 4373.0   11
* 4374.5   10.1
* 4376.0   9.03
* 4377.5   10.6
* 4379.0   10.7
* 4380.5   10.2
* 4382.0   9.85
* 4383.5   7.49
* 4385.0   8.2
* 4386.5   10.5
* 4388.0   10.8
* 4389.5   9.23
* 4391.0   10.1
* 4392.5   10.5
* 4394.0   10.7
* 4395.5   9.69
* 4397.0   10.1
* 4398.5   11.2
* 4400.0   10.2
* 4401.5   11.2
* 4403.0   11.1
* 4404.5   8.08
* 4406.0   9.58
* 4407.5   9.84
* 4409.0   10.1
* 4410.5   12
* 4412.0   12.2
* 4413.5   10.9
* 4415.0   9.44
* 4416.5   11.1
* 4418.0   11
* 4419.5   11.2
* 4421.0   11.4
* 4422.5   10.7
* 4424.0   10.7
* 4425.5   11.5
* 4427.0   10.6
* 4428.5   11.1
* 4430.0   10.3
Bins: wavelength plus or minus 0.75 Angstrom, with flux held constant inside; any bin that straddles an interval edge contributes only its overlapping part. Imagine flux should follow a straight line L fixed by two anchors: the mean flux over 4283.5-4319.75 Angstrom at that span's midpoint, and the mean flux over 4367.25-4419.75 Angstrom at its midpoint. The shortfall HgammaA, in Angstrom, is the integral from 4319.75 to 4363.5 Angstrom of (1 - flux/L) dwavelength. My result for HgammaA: -1.7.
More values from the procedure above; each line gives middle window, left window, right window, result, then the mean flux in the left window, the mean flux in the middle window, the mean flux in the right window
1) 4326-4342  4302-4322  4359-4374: 0.33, 9.02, 9.49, 10.7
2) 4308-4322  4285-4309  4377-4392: -1.77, 8.14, 9.56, 9.77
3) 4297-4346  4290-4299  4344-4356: 2.37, 8.55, 9.04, 10.5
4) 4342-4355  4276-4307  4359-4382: -0.60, 8.8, 10.5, 10.5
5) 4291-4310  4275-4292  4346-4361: 3.65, 9.49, 7.81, 10.2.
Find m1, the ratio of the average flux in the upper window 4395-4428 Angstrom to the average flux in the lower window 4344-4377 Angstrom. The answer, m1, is 1.0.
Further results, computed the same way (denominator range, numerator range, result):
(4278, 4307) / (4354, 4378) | 1.20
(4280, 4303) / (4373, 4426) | 1.18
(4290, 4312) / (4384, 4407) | 1.28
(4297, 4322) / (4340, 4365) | 1.18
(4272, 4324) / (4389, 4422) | 1.18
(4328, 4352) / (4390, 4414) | 1.05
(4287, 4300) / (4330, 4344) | 1.10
